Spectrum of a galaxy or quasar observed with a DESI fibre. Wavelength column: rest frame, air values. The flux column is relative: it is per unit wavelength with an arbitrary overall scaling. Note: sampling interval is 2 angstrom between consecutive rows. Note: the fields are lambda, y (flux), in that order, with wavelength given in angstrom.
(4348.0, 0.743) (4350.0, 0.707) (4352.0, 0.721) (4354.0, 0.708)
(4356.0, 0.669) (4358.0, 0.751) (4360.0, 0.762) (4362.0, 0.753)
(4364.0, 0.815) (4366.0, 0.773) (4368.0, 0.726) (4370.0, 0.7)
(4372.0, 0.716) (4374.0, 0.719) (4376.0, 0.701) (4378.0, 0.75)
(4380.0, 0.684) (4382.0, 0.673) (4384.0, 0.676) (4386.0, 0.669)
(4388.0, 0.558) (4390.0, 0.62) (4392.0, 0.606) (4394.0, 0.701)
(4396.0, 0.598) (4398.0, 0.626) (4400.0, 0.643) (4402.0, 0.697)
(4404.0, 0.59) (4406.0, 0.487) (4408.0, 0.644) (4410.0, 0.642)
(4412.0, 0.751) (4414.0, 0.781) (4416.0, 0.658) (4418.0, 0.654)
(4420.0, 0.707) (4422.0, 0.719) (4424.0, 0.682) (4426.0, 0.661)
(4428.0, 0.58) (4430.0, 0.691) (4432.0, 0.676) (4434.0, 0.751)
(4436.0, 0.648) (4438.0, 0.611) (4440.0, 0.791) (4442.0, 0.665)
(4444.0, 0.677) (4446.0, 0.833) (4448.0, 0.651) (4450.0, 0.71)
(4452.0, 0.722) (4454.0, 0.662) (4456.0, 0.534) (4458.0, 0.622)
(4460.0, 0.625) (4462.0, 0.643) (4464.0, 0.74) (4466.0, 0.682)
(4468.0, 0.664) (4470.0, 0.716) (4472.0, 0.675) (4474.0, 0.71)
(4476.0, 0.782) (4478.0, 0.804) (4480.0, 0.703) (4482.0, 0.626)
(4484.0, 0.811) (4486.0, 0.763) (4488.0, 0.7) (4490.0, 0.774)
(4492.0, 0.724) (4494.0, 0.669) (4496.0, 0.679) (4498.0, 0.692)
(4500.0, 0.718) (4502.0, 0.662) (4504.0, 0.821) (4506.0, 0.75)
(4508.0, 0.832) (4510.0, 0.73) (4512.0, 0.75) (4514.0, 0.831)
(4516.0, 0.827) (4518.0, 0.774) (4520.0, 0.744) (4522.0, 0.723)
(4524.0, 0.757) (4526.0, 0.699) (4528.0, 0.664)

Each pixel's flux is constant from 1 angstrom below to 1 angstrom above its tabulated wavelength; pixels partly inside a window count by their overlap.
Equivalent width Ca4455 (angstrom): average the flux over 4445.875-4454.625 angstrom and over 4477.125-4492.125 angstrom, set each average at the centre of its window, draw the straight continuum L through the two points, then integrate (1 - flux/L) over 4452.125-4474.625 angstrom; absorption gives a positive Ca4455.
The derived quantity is 1.8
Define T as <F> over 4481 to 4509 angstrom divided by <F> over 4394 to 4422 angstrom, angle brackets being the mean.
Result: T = 1.11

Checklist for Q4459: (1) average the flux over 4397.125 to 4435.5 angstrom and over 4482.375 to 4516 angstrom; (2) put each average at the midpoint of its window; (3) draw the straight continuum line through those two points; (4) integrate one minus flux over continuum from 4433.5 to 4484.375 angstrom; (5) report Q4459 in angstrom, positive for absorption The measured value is 1.0 angstrom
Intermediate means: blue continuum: 0.665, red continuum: 0.744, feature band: 0.693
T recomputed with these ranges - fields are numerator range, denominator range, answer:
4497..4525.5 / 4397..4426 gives 1.14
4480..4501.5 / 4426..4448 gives 1.04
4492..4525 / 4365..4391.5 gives 1.09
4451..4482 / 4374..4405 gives 1.04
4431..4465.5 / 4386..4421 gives 1.05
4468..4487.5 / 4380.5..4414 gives 1.13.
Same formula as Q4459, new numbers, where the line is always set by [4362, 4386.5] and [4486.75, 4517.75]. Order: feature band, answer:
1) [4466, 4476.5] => 0.5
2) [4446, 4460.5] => 1.5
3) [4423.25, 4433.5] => 1.0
